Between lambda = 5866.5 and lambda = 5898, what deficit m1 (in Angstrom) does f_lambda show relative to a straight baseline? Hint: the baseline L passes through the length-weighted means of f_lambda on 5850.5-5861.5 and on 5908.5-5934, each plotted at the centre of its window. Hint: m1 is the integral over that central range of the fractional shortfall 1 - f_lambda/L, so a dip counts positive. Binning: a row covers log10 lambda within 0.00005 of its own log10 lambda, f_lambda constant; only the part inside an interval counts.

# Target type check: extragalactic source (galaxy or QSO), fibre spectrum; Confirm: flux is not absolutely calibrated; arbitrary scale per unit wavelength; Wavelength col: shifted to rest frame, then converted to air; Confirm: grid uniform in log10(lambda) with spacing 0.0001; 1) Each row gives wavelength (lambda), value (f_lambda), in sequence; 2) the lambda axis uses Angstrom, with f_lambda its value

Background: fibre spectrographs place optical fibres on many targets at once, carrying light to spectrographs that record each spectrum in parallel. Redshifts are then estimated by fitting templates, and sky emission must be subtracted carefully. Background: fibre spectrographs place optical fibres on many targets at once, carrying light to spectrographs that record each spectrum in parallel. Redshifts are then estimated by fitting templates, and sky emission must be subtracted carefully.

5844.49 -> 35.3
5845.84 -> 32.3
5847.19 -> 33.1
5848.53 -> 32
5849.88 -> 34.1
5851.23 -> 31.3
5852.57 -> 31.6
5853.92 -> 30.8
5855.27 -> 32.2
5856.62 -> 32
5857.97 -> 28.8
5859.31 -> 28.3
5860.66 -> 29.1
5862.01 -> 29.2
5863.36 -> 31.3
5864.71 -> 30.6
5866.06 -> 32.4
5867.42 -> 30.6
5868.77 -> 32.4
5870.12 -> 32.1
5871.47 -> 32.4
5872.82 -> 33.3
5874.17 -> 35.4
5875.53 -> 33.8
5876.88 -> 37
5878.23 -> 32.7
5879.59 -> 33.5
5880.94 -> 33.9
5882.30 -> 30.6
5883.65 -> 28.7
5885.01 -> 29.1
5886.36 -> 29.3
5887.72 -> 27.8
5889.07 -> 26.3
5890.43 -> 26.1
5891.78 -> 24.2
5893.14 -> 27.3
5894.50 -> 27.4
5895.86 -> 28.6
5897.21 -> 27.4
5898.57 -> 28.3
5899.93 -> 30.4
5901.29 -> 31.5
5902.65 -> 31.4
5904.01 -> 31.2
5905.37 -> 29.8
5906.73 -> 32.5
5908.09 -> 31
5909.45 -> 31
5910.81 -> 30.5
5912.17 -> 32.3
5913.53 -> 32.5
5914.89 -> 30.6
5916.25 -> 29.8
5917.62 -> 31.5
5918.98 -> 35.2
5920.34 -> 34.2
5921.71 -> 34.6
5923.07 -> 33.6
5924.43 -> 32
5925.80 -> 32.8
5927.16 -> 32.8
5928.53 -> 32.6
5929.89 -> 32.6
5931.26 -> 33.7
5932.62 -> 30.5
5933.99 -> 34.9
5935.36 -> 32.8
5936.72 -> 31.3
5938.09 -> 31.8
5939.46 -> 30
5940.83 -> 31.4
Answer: 0.8 Angstrom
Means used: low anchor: 30.5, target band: 30.4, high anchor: 32.4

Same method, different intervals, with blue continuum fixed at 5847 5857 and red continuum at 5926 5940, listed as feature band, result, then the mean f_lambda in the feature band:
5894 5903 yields 0.84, 29.2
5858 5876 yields 0.37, 31.5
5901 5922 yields 0.31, 31.8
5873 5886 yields -0.20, 32.7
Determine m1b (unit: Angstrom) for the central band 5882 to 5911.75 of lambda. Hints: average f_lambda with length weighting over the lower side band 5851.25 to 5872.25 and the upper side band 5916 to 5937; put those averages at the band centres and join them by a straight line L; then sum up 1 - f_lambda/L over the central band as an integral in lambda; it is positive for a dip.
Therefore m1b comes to 2.7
